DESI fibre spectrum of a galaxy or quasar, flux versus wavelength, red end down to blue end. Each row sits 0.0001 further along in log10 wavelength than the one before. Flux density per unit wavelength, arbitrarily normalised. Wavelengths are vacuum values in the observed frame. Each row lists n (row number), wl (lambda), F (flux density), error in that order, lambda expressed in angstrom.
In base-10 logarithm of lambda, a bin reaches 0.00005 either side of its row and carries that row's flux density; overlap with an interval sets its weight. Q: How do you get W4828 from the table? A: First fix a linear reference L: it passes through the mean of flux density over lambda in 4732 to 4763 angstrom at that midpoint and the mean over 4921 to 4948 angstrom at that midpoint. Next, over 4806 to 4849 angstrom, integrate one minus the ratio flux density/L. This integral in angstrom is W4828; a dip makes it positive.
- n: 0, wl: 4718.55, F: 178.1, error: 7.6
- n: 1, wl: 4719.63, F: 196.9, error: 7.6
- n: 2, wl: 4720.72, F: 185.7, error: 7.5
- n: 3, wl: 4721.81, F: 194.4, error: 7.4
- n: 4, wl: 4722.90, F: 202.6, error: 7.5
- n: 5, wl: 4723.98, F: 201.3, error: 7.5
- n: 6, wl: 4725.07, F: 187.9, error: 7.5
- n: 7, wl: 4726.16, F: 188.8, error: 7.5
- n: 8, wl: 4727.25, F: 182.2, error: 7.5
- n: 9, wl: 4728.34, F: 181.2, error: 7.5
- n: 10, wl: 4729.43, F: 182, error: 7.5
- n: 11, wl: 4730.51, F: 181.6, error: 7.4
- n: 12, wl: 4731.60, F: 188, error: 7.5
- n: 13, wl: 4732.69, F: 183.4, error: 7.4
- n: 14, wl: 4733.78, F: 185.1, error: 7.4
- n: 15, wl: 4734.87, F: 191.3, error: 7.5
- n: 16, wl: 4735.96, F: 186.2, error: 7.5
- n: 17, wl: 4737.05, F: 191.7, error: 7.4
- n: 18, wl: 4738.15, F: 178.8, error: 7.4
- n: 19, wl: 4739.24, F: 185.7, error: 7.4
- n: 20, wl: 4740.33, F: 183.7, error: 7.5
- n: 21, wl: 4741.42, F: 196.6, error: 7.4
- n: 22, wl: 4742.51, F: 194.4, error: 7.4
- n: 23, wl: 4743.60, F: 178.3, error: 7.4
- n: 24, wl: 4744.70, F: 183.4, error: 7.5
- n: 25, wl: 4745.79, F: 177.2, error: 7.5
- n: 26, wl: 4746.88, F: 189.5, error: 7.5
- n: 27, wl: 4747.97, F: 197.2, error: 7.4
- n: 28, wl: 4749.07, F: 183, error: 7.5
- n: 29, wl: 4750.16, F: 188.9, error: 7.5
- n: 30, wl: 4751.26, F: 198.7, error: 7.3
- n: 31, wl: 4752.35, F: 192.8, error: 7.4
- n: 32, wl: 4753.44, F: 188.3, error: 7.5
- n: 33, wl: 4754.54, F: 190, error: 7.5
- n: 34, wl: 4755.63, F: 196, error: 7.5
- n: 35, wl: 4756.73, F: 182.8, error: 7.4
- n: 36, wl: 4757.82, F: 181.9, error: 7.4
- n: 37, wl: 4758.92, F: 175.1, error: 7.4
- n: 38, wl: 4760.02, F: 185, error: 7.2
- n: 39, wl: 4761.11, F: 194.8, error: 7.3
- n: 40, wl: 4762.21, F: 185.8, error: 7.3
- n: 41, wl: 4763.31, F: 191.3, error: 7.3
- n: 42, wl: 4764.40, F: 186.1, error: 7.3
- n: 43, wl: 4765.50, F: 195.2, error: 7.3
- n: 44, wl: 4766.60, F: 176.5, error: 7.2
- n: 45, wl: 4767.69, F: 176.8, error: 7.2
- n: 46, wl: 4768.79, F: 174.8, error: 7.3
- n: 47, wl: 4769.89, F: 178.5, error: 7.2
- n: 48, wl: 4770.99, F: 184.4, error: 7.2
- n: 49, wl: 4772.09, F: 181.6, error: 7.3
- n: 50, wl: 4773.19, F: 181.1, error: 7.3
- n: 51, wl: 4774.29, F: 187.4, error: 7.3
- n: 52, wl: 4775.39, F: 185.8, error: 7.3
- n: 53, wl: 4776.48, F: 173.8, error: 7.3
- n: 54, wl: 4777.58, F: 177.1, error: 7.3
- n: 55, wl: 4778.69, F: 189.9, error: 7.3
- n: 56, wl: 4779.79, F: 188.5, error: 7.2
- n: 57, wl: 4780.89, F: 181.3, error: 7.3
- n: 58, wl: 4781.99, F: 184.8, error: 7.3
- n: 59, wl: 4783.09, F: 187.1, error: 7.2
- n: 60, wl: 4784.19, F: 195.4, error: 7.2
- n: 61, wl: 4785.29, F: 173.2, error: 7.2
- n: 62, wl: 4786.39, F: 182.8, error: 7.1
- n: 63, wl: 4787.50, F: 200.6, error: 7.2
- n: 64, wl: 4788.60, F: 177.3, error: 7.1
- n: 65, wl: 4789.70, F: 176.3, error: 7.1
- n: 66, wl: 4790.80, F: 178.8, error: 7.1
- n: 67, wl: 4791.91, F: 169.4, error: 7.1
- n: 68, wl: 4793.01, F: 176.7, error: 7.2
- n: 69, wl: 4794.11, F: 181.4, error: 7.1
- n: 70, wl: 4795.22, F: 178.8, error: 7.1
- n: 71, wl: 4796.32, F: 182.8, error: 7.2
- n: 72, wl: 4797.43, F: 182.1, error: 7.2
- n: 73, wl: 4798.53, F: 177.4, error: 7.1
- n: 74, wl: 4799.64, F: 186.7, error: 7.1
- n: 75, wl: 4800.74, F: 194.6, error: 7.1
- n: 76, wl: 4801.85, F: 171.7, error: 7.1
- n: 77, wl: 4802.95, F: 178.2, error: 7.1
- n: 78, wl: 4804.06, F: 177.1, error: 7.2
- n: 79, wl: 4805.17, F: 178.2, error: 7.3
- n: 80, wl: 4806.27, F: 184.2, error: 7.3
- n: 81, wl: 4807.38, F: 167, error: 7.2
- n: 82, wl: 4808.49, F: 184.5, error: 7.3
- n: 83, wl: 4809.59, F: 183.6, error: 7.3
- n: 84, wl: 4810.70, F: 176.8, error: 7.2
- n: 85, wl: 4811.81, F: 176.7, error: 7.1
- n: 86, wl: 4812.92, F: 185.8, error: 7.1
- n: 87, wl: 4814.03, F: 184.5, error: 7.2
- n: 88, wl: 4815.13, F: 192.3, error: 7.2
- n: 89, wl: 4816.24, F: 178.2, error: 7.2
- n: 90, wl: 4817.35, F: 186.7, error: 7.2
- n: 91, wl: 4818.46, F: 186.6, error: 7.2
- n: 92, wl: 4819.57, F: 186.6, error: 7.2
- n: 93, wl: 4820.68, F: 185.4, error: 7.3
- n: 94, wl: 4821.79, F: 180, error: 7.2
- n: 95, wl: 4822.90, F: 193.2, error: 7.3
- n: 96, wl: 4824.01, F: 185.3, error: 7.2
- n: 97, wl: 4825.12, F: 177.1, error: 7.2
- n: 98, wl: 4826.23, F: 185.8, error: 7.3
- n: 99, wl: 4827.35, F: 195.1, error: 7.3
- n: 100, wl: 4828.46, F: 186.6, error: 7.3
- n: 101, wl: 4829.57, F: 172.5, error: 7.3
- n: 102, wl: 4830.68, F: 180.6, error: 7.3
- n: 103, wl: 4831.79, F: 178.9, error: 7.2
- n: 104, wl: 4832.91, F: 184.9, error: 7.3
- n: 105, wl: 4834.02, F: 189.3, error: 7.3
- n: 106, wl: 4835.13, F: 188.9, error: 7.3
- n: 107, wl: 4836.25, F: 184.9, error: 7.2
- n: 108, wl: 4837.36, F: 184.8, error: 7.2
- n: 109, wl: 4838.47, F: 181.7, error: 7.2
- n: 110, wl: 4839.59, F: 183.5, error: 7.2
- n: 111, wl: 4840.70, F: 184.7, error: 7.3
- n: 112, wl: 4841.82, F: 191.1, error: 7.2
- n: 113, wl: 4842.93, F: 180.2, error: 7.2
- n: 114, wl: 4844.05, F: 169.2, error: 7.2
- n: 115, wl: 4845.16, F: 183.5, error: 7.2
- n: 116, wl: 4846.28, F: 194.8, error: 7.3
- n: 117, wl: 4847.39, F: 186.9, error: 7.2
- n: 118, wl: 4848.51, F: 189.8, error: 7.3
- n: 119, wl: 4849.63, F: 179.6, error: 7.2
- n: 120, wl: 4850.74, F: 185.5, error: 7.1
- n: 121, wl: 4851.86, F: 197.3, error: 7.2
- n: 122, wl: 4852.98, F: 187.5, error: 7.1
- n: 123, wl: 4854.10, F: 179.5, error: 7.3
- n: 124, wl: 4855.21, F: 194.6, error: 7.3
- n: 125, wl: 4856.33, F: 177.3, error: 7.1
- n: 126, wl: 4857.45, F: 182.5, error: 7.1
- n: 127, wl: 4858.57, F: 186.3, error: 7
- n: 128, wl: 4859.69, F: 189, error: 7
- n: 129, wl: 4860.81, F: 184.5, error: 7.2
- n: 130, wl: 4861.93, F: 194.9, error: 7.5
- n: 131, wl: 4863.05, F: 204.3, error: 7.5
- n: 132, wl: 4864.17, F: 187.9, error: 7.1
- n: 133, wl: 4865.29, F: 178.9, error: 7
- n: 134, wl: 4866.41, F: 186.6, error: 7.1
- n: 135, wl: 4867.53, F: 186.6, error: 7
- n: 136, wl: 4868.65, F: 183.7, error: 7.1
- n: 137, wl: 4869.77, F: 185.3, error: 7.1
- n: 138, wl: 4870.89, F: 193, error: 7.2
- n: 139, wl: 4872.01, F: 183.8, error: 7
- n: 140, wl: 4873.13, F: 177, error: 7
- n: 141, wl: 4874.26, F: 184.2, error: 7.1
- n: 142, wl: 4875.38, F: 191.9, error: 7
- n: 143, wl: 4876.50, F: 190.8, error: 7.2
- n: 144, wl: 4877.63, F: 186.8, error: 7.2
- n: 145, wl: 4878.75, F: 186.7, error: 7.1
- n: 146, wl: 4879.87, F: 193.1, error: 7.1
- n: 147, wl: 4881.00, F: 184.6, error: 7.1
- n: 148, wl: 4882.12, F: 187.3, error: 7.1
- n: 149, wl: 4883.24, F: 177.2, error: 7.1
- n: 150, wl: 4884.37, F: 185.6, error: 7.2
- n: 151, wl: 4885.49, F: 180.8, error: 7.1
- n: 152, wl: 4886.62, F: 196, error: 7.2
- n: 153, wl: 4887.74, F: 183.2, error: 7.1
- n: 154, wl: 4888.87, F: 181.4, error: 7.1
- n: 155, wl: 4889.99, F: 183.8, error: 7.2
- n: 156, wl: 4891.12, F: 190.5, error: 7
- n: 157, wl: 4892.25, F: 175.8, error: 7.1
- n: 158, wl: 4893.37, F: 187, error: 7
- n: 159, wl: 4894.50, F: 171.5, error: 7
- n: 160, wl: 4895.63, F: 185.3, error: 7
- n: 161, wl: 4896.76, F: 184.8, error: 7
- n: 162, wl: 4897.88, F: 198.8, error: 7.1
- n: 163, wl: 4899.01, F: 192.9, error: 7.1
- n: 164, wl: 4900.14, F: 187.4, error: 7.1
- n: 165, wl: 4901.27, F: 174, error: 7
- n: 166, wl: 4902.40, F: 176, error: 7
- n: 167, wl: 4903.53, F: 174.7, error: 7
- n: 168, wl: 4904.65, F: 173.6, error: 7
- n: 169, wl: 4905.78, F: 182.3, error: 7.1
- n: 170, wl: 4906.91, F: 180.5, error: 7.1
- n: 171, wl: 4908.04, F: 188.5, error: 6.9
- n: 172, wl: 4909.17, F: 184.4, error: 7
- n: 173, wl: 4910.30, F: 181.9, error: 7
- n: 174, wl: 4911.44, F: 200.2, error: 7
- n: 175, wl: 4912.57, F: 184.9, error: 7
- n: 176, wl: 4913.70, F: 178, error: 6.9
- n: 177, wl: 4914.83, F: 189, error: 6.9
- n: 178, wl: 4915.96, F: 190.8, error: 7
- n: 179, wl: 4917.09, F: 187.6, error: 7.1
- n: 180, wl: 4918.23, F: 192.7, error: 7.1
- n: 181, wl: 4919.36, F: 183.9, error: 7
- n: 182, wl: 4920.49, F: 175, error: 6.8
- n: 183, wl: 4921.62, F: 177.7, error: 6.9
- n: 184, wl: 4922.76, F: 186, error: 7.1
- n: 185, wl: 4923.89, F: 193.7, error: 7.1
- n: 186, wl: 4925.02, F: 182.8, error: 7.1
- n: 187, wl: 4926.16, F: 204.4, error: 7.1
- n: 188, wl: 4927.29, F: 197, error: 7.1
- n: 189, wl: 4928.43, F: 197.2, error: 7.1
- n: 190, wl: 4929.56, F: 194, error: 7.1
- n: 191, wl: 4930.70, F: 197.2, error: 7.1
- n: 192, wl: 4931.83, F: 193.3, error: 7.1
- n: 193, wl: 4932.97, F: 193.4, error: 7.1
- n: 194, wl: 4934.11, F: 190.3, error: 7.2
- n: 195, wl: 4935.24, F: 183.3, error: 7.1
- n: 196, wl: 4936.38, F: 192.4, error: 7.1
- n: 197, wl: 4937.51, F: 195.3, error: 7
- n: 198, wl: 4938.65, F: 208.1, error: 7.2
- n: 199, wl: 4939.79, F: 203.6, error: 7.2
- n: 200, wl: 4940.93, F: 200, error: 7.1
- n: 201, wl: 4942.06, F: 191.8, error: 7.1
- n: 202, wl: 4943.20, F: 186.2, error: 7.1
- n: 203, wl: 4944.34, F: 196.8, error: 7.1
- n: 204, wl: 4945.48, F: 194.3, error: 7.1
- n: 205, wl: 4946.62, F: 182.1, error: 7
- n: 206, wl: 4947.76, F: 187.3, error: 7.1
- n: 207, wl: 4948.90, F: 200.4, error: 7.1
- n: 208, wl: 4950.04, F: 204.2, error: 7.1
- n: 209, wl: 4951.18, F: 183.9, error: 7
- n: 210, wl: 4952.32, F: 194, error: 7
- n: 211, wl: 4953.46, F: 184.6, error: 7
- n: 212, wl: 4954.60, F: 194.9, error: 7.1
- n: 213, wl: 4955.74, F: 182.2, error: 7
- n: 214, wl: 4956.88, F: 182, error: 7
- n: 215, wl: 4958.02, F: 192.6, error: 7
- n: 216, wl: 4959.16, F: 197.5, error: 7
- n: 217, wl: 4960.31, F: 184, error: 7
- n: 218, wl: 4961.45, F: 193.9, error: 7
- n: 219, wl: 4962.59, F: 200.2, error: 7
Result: 1.3 angstrom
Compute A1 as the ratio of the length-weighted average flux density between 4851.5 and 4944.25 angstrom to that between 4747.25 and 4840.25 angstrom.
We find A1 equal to 1.02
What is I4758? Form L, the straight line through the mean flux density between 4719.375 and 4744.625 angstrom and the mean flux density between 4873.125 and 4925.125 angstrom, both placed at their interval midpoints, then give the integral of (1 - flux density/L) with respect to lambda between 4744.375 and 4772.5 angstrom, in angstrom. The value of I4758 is 0.2 angstrom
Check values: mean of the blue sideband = 188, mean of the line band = 186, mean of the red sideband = 185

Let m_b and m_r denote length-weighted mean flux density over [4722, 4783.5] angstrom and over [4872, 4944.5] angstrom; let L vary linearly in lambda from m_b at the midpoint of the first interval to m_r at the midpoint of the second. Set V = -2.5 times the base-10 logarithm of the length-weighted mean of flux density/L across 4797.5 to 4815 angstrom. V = 0.034 mag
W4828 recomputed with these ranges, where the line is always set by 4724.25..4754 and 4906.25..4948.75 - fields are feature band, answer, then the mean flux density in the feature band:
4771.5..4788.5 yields 0.3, 184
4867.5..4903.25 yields 0.9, 185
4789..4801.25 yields 0.5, 180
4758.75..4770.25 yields 0.2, 184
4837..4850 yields 0.3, 184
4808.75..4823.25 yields 0.3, 184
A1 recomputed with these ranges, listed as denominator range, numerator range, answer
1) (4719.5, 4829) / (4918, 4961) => 1.04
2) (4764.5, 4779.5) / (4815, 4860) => 1.02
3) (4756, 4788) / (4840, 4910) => 1.01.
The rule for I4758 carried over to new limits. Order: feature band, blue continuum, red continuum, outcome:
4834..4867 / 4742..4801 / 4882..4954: 0.0 angstrom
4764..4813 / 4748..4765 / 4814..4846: 1.3 angstrom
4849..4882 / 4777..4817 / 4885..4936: -0.4 angstrom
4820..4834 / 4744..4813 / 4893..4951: 0.1 angstrom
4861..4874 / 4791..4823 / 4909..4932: -0.1 angstrom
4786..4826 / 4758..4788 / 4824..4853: 0.6 angstrom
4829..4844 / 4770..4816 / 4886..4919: 0.0 angstrom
